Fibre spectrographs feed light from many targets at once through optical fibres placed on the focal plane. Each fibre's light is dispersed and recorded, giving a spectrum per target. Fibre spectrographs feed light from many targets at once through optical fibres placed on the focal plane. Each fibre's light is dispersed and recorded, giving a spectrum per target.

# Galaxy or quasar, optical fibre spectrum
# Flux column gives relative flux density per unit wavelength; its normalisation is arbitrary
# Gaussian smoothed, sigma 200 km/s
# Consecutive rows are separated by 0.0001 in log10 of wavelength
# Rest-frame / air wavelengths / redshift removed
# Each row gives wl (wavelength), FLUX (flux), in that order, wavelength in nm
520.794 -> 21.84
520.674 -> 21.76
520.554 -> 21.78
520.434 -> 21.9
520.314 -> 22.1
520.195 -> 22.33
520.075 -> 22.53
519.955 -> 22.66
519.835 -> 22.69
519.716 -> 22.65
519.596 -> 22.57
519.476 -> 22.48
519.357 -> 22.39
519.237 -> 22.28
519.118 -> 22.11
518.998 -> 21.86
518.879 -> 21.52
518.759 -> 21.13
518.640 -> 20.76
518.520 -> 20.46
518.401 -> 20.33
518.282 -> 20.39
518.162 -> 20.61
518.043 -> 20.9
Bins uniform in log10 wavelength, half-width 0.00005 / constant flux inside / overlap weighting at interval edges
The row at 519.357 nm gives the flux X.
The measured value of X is 22.39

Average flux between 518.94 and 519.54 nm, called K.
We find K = 22.2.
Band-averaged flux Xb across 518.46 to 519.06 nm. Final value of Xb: 21.1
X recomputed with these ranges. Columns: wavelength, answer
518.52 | 20.46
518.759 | 21.13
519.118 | 22.11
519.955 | 22.66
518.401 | 20.33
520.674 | 21.76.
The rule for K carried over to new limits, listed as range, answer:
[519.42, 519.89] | 22.6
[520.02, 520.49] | 22.2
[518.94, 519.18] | 22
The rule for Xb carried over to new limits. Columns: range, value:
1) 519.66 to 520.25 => 22.6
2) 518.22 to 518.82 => 20.6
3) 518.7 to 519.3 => 21.8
